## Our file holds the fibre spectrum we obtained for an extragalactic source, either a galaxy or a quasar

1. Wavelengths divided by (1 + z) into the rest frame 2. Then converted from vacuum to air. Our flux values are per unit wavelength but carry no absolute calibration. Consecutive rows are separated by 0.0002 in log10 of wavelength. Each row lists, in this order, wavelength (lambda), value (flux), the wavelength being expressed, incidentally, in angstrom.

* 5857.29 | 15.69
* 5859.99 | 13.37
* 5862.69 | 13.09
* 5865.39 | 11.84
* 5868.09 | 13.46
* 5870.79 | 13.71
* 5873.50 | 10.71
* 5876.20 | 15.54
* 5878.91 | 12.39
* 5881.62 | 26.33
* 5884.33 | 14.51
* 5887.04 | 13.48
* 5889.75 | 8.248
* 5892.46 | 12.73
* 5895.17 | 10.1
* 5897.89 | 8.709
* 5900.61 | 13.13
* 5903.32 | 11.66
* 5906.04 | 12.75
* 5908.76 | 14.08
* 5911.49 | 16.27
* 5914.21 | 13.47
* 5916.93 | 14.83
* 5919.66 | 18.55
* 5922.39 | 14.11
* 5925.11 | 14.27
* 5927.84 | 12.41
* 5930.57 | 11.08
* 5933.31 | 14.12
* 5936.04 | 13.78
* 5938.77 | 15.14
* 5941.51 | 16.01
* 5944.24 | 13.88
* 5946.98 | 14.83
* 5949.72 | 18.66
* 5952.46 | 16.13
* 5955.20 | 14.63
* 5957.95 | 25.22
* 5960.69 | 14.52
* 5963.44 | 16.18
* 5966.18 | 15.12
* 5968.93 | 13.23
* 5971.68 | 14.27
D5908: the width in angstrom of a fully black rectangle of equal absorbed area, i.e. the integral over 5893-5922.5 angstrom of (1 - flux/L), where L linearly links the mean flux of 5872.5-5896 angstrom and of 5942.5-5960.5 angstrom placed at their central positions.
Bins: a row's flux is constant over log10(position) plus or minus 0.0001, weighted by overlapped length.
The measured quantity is 3.3 angstrom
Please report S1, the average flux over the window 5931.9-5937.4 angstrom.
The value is 13.9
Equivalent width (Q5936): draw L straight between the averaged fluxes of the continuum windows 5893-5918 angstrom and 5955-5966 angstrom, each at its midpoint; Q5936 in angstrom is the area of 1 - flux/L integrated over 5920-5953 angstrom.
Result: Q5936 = 1.94 angstrom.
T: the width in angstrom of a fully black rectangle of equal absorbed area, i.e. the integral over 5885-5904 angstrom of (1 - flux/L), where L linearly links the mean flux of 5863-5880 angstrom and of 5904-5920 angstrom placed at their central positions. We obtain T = 3.6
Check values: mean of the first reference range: 13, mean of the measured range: 11.3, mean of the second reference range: 14.6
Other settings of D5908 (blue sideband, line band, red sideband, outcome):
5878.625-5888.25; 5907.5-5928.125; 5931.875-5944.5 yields 0.94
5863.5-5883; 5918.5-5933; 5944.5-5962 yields 2.03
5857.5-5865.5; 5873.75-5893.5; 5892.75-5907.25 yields -3.76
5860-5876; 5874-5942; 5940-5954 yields 2.38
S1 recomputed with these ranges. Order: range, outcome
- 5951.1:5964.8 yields 17.3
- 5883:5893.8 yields 12.2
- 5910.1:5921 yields 15.8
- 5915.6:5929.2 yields 14.8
